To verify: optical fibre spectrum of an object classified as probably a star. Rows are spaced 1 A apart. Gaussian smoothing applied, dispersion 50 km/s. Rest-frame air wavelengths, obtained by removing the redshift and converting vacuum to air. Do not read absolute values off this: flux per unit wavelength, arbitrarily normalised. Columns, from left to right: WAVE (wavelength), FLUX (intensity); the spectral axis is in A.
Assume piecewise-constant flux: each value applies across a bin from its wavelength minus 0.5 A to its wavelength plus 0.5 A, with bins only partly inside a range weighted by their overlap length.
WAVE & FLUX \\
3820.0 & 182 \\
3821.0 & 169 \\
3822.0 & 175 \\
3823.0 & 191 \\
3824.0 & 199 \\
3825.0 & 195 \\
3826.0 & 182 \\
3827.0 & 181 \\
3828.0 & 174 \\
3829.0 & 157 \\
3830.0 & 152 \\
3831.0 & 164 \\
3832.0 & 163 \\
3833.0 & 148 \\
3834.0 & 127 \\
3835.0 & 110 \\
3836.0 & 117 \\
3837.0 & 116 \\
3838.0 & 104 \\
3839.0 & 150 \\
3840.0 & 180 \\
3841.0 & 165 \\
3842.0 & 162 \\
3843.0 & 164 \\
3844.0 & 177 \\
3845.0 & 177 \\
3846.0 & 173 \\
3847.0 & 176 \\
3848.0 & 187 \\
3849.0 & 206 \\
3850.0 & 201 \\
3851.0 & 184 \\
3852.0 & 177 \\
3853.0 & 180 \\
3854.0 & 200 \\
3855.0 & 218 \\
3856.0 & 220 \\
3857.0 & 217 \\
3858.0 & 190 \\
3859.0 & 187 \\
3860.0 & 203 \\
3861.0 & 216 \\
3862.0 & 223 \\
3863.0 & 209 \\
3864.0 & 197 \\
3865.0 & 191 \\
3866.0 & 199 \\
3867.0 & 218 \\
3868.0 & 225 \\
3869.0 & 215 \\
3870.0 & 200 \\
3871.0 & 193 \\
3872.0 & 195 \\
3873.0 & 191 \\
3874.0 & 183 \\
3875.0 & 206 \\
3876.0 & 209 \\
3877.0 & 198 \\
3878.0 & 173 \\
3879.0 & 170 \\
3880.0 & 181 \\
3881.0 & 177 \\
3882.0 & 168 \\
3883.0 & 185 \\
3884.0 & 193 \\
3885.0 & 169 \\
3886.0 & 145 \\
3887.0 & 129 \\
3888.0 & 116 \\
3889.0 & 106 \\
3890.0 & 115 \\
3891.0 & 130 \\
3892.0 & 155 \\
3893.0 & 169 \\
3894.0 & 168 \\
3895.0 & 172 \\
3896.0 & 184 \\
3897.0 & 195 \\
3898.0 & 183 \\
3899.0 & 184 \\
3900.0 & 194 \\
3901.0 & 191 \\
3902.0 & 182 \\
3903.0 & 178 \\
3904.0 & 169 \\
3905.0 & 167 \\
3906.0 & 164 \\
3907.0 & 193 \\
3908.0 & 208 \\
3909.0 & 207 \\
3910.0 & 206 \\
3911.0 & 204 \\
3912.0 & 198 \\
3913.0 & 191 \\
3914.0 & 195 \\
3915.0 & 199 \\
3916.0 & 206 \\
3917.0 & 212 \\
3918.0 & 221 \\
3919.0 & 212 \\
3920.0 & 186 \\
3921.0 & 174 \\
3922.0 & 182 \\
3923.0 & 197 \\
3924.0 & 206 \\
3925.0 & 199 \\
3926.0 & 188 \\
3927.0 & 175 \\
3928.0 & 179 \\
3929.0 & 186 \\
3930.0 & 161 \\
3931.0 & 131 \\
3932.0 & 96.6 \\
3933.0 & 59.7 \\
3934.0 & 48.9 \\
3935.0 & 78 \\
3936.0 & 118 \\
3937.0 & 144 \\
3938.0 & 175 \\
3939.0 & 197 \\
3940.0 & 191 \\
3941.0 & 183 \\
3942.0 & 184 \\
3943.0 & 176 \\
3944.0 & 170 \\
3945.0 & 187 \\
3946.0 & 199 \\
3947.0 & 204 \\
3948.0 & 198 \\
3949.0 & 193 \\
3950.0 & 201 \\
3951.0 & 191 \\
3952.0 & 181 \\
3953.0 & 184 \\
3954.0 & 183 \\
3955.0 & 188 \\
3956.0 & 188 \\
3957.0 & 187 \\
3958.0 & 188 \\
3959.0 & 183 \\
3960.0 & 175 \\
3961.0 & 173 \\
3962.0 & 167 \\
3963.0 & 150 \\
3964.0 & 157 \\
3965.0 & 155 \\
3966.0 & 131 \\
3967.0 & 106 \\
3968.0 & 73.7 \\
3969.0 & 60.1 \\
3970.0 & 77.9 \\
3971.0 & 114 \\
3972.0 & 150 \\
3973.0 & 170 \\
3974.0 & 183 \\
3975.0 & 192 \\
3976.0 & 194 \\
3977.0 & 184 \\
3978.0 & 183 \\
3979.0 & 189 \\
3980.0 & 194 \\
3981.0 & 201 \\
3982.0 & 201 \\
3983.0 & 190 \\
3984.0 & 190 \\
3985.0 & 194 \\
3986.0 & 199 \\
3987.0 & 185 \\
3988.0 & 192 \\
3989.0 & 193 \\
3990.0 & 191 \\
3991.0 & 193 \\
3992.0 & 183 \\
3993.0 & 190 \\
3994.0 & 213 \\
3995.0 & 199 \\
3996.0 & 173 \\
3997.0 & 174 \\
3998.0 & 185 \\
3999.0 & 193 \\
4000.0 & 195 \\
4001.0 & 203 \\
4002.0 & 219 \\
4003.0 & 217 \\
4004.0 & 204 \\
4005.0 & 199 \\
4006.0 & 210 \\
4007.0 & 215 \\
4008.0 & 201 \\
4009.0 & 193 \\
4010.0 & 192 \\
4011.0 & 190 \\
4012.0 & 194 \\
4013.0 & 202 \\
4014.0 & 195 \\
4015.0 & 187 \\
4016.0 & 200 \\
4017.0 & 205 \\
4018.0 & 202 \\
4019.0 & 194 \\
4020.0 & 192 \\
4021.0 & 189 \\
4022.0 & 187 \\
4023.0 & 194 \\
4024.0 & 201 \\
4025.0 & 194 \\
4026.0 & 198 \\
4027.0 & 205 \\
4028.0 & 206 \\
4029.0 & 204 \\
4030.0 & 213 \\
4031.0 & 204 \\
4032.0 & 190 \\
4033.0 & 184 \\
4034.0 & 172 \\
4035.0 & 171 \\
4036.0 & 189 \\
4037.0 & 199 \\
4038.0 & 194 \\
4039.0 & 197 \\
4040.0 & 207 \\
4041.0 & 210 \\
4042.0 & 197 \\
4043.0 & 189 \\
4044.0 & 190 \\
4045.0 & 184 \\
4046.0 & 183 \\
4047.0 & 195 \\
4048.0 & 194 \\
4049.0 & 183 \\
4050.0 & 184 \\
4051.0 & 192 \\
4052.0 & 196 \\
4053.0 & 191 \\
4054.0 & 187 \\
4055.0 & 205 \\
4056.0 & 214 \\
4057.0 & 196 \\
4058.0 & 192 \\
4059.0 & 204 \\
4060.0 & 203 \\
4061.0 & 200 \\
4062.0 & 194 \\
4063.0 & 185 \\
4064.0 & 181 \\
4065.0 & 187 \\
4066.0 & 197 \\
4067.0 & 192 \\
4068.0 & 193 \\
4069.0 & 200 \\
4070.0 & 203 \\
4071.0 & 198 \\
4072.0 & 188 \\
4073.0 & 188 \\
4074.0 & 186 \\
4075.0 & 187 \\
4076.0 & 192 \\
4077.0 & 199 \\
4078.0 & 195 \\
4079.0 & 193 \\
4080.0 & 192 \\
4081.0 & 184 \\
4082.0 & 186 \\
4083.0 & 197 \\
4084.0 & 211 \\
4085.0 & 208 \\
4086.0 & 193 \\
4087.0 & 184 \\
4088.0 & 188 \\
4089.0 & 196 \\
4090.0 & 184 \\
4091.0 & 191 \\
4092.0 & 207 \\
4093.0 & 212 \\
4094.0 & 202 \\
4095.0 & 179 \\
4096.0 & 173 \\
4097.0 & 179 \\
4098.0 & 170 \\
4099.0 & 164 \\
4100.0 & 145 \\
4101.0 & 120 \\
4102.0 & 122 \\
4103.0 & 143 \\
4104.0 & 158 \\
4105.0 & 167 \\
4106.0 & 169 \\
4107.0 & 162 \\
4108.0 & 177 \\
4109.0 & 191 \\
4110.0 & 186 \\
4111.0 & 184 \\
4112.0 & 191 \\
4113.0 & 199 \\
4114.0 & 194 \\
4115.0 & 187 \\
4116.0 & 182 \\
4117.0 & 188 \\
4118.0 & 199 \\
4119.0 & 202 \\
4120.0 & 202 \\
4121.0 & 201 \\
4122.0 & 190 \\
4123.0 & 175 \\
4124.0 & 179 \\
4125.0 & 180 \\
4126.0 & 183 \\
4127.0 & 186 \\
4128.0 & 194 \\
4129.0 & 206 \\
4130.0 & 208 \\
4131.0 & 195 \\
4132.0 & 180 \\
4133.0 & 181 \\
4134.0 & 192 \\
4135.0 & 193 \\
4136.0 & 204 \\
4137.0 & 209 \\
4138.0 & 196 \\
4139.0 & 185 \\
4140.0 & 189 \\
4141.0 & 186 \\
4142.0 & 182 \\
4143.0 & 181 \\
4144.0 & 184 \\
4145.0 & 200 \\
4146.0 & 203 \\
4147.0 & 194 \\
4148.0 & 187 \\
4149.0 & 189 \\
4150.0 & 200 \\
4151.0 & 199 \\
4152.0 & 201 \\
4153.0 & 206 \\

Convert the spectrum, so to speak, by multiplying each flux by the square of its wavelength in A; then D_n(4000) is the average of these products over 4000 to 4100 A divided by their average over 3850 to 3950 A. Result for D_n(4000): 1.16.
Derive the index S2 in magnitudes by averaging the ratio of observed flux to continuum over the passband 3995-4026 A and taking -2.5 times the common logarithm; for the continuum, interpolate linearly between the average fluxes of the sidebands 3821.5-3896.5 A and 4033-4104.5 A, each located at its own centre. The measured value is -0.07 mag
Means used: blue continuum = 176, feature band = 197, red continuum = 188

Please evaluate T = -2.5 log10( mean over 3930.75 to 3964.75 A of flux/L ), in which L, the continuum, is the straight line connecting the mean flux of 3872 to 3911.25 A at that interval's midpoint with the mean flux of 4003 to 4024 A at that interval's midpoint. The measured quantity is 0.12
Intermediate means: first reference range 175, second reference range 198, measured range 166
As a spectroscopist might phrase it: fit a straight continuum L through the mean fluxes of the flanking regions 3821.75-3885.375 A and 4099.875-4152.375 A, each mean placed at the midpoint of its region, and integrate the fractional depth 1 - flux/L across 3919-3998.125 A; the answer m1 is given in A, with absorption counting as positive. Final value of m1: 5.4 A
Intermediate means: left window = 182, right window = 185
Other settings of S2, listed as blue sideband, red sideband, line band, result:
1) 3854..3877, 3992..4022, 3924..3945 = 0.287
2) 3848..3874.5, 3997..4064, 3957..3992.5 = 0.178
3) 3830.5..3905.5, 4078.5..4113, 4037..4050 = -0.083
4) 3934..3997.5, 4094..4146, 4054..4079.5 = -0.091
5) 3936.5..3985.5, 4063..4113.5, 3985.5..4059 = -0.102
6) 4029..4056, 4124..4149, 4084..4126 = 0.061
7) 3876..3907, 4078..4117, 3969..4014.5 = -0.078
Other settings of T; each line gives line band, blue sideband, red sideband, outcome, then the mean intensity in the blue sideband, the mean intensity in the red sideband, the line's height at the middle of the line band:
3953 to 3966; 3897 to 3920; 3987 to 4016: 0.13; 194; 196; 195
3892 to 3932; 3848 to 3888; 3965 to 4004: 0.00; 192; 176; 186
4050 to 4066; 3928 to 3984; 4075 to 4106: -0.11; 163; 181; 177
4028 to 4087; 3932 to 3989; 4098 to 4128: -0.12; 166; 177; 173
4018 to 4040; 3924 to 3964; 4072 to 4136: -0.10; 169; 185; 177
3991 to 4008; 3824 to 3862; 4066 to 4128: -0.10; 174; 185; 181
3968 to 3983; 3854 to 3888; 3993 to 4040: 0.21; 193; 196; 195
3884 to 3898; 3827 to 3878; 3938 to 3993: 0.17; 182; 175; 179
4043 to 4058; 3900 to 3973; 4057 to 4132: -0.06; 170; 187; 182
